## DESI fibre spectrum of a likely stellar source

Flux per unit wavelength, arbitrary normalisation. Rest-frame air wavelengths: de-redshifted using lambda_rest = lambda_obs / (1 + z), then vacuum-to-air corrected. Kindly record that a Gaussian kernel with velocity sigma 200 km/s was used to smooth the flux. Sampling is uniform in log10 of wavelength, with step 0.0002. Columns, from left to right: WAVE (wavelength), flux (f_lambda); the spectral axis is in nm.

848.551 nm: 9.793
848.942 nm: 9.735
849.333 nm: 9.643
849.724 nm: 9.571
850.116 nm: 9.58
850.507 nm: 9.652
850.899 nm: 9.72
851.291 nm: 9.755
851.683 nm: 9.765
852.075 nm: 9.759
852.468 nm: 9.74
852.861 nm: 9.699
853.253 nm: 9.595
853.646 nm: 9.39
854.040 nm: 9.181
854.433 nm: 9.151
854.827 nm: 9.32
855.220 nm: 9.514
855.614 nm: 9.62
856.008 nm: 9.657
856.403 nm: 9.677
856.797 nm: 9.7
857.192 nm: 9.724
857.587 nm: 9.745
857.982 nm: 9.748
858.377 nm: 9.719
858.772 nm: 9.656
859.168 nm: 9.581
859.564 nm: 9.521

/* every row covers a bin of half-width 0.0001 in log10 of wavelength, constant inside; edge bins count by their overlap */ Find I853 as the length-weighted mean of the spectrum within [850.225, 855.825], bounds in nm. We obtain 9.56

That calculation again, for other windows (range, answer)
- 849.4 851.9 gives 9.67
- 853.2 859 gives 9.56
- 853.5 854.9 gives 9.25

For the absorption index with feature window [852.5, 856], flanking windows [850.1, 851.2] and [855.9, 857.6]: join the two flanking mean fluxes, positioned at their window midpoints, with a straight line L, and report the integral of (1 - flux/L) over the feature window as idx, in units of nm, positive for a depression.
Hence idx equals 0.082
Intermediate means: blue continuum 9.67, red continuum 9.69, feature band 9.46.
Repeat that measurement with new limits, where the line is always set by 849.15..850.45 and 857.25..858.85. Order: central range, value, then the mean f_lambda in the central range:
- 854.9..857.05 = 0.017 nm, 9.62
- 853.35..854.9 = 0.063 nm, 9.27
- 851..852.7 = -0.021 nm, 9.75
